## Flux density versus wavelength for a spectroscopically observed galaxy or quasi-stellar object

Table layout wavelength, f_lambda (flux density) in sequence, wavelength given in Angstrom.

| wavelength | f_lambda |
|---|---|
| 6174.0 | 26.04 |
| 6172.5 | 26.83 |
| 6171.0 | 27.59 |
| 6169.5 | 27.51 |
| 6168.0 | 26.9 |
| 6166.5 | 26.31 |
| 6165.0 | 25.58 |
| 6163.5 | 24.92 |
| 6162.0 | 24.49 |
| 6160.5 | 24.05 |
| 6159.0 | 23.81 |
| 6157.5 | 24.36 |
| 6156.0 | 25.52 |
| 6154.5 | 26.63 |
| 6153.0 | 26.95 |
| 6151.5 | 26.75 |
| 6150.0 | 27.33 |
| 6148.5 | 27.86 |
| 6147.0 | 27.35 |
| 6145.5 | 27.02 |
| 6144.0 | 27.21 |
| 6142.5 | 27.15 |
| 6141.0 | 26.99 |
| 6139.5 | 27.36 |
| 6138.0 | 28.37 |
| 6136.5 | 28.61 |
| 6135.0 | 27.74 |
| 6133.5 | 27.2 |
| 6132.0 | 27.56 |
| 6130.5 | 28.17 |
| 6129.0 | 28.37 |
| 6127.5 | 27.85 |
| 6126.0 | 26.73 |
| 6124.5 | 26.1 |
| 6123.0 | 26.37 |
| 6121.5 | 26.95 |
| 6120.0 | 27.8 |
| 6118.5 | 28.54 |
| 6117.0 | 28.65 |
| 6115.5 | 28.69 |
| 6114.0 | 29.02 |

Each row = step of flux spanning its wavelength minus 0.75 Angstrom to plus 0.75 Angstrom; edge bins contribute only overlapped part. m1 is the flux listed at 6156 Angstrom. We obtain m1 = 25.52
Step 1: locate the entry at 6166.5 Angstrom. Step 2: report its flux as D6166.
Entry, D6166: 26.31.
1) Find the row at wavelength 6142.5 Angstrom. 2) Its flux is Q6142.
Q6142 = 27.15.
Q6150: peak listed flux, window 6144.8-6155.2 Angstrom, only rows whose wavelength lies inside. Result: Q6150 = 27.86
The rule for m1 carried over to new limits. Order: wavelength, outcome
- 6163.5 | 24.92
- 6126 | 26.73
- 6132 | 27.56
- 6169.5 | 27.51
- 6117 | 28.65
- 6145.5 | 27.02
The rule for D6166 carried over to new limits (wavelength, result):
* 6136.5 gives 28.61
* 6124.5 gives 26.1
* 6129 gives 28.37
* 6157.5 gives 24.36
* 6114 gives 29.02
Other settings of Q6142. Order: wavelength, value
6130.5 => 28.17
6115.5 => 28.69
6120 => 27.8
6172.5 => 26.83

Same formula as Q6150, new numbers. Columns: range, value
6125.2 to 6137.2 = 28.61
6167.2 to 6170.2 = 27.51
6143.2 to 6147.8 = 27.35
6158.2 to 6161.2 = 24.05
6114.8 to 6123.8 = 28.69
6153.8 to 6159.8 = 26.63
